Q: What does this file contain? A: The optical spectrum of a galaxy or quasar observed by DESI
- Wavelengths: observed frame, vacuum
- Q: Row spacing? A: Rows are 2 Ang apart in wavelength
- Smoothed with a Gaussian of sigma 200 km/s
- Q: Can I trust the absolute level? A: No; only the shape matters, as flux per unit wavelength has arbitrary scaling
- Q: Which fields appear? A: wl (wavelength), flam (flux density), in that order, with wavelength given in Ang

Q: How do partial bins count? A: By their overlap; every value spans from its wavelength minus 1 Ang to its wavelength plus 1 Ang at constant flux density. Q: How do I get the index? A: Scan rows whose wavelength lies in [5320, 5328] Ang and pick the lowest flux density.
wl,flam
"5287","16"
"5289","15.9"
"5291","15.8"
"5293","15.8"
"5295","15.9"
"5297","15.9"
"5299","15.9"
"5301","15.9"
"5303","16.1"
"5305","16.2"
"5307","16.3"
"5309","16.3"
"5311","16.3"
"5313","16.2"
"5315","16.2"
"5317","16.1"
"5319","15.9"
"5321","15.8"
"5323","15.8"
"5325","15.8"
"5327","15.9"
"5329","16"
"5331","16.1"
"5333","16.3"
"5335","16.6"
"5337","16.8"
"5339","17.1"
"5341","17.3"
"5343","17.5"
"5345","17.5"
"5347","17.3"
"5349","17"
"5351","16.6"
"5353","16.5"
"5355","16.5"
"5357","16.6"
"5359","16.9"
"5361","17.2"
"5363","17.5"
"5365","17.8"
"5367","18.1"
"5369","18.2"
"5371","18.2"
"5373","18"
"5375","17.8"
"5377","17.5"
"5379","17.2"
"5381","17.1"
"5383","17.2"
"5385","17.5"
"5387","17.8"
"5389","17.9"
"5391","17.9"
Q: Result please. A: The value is 15.8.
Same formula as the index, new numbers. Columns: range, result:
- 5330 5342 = 16.1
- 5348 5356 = 16.5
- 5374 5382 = 17.1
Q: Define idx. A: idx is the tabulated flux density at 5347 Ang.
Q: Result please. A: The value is 17.3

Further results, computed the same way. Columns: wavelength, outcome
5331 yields 16.1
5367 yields 18.1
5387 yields 17.8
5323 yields 15.8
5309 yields 16.3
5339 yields 17.1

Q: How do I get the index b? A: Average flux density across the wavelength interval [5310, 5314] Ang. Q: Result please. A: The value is 16.2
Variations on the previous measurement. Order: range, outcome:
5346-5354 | 16.9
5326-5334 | 16.1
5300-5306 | 16.1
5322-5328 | 15.8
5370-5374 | 18.1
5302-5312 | 16.2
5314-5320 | 16.1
